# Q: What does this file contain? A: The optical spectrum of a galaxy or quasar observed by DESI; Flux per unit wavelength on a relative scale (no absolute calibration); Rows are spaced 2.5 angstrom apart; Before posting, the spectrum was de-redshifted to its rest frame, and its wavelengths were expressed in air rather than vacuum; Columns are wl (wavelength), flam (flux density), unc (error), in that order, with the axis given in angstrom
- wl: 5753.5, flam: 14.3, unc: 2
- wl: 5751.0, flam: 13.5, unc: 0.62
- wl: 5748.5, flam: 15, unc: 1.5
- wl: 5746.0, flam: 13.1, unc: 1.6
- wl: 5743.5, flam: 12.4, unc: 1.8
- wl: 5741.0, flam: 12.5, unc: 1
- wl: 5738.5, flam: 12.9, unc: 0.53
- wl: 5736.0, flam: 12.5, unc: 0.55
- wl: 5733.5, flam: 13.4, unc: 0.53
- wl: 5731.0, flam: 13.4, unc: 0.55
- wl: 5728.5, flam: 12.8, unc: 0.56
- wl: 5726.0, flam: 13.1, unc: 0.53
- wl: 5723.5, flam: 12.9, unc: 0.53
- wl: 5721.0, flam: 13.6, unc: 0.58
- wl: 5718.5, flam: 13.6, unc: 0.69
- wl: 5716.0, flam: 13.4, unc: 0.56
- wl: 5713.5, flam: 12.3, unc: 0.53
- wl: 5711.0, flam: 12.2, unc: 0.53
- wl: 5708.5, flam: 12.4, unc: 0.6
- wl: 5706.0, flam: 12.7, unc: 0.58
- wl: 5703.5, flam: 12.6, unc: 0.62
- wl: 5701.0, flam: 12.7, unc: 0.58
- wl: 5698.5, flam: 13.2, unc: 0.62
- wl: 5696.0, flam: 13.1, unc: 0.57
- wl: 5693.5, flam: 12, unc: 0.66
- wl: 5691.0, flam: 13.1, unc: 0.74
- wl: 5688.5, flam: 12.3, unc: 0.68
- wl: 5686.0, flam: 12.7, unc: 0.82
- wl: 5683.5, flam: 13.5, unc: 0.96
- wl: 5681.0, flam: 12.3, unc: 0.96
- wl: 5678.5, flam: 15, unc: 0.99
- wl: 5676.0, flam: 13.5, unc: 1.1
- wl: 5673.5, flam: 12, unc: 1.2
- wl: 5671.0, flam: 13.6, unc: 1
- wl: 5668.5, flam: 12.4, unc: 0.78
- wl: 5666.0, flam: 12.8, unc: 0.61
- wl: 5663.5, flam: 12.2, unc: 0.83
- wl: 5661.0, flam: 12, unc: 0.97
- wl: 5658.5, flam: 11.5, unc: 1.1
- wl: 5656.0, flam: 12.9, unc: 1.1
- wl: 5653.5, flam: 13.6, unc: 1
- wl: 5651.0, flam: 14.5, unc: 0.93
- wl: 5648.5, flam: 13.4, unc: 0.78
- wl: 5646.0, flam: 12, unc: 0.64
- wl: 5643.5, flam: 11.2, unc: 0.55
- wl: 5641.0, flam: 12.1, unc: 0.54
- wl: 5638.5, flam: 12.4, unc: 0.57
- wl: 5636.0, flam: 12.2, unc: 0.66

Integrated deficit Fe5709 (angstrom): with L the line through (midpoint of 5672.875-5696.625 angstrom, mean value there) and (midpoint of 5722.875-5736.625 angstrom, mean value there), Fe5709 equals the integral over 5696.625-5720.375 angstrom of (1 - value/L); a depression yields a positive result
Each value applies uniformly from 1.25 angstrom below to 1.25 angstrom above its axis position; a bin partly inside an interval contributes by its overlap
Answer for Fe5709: 0.4 angstrom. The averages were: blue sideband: 13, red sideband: 13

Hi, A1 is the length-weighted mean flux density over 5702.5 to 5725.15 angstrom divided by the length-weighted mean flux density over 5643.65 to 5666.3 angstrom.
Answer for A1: 1.01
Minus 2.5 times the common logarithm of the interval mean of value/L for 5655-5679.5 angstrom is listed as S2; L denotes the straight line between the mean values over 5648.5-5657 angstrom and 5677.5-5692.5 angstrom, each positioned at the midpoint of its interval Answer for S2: 0.05 mag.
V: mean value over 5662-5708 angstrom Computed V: 12.9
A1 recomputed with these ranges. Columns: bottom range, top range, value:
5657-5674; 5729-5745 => 1.04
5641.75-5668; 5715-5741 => 1.04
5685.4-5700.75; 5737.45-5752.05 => 1.04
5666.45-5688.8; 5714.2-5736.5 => 1.01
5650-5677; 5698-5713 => 0.98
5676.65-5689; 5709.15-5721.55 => 0.98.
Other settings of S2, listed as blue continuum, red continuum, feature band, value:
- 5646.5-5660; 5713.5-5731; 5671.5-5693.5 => 0.01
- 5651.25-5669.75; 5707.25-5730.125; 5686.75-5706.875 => 0.01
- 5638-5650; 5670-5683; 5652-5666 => 0.02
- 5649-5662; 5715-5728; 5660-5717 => 0.03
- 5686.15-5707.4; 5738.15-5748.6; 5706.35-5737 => -0.01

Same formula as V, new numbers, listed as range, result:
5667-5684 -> 13.2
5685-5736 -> 12.9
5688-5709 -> 12.7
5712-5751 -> 13.1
